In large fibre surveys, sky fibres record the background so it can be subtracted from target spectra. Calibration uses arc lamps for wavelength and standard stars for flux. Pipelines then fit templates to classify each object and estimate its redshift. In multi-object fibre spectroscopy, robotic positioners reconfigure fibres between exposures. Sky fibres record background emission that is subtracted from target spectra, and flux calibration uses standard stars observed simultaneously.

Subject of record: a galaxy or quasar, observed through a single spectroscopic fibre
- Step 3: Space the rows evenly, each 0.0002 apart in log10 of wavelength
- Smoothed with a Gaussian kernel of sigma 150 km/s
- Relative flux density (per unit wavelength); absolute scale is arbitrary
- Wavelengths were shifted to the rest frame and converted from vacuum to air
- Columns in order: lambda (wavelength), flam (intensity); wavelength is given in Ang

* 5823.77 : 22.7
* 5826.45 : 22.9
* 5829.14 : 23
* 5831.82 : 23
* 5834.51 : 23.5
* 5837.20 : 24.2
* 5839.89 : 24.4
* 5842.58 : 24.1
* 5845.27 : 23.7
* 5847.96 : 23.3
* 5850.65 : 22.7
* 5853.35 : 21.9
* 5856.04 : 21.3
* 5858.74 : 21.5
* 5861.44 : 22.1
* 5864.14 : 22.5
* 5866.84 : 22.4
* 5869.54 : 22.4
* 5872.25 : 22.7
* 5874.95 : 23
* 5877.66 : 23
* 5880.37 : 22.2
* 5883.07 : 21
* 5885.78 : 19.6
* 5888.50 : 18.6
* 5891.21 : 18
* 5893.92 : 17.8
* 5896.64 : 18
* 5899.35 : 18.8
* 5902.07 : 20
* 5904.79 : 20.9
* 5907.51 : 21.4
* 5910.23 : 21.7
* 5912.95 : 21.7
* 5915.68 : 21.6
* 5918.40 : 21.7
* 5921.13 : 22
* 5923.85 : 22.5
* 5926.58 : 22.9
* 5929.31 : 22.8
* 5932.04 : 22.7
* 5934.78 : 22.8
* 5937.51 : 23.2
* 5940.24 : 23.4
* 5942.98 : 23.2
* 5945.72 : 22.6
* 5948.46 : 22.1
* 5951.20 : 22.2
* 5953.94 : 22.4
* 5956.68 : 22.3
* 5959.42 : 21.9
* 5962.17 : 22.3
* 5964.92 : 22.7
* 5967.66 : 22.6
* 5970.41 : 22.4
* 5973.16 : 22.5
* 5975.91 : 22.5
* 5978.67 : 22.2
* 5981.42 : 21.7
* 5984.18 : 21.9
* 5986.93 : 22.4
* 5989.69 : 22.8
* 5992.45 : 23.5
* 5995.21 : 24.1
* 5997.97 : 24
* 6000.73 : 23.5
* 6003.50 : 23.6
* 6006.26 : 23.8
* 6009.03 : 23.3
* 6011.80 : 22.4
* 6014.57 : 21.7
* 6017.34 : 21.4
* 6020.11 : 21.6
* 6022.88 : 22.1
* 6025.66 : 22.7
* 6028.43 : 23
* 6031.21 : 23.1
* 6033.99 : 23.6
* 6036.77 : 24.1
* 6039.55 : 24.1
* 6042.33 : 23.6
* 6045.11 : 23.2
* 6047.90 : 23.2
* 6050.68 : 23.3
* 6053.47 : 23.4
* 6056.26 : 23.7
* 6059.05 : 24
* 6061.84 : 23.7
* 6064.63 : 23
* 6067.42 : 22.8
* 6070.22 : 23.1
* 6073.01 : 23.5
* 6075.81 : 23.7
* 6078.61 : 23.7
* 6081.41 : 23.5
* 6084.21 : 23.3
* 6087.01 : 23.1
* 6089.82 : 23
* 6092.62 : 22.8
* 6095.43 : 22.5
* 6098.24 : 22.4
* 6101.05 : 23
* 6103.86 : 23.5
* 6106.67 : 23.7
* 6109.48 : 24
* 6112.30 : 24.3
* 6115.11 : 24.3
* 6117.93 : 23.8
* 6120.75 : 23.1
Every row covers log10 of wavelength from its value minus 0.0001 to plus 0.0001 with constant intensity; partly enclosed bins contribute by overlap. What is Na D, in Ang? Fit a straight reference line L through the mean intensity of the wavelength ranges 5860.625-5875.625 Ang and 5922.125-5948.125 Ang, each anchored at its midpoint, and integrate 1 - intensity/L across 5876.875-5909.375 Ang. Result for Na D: 3.9 Ang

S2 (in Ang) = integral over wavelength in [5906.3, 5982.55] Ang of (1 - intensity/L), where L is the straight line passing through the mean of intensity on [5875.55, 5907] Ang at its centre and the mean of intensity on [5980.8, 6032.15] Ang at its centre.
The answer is -4.1 Ang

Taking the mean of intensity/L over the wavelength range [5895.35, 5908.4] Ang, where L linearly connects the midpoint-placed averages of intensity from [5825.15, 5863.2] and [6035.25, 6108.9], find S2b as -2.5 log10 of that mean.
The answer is 0.17 mag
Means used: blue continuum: 23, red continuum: 23.4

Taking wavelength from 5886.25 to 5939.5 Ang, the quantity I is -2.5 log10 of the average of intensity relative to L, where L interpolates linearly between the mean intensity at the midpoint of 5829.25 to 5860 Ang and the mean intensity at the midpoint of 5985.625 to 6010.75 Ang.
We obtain 0.109 mag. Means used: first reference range 23.1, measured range 21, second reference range 23.4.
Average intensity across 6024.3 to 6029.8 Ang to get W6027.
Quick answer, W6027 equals 22.9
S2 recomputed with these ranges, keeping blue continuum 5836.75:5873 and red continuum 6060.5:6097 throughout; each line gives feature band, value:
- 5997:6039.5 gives 0.2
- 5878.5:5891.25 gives 1.5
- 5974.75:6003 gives 0.2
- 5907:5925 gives 0.8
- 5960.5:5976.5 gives 0.3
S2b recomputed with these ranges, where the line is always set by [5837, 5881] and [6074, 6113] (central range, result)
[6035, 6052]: -0.02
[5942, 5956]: 0.02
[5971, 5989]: 0.04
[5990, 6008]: -0.03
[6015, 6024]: 0.07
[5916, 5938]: 0.02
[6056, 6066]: -0.02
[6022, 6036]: 0.01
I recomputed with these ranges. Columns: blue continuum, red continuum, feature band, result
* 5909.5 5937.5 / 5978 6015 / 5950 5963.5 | 0.02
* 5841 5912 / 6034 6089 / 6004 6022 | 0.02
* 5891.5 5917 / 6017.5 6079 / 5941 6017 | -0.05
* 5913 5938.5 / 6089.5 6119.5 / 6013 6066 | 0.00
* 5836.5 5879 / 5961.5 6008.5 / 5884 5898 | 0.23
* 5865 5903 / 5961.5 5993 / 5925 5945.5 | -0.07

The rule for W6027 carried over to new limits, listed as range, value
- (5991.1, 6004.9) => 23.7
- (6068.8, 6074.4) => 23.3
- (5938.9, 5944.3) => 23.3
